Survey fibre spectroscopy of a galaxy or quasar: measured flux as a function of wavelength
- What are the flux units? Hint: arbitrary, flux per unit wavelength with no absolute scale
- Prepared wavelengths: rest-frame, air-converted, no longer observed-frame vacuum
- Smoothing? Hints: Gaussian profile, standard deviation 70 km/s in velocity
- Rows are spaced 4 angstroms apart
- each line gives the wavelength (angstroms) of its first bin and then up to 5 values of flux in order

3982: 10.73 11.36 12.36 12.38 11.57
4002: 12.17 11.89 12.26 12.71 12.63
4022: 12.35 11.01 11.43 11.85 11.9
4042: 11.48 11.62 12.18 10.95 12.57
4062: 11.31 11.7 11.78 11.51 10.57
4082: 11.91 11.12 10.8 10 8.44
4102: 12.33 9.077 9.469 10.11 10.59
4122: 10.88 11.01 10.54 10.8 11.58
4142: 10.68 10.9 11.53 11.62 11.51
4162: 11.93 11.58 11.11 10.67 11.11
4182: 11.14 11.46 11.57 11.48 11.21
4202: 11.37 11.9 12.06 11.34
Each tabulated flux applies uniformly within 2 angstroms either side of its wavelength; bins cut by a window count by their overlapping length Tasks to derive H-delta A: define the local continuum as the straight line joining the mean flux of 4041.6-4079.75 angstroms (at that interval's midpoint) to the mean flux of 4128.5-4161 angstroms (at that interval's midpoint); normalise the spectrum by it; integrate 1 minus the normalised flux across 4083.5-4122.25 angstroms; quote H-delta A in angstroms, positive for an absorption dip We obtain 3.8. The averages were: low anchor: 11.6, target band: 10.3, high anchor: 11.2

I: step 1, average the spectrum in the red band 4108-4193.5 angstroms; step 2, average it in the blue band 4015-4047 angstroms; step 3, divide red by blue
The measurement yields 0.93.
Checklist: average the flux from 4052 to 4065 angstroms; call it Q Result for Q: 11.6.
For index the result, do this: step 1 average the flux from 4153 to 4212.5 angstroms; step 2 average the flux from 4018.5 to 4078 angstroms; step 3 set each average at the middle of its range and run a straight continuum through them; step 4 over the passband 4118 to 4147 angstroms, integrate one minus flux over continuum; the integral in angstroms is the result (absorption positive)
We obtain 1.6 angstroms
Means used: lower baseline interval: 11.7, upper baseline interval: 11.4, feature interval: 10.9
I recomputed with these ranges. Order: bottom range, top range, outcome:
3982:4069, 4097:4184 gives 0.92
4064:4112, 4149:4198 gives 1.06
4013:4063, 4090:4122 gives 0.85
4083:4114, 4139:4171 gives 1.11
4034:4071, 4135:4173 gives 0.97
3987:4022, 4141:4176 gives 0.92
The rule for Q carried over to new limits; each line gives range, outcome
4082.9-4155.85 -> 10.7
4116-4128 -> 10.8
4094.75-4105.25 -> 10.2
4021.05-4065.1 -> 11.7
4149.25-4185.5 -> 11.4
